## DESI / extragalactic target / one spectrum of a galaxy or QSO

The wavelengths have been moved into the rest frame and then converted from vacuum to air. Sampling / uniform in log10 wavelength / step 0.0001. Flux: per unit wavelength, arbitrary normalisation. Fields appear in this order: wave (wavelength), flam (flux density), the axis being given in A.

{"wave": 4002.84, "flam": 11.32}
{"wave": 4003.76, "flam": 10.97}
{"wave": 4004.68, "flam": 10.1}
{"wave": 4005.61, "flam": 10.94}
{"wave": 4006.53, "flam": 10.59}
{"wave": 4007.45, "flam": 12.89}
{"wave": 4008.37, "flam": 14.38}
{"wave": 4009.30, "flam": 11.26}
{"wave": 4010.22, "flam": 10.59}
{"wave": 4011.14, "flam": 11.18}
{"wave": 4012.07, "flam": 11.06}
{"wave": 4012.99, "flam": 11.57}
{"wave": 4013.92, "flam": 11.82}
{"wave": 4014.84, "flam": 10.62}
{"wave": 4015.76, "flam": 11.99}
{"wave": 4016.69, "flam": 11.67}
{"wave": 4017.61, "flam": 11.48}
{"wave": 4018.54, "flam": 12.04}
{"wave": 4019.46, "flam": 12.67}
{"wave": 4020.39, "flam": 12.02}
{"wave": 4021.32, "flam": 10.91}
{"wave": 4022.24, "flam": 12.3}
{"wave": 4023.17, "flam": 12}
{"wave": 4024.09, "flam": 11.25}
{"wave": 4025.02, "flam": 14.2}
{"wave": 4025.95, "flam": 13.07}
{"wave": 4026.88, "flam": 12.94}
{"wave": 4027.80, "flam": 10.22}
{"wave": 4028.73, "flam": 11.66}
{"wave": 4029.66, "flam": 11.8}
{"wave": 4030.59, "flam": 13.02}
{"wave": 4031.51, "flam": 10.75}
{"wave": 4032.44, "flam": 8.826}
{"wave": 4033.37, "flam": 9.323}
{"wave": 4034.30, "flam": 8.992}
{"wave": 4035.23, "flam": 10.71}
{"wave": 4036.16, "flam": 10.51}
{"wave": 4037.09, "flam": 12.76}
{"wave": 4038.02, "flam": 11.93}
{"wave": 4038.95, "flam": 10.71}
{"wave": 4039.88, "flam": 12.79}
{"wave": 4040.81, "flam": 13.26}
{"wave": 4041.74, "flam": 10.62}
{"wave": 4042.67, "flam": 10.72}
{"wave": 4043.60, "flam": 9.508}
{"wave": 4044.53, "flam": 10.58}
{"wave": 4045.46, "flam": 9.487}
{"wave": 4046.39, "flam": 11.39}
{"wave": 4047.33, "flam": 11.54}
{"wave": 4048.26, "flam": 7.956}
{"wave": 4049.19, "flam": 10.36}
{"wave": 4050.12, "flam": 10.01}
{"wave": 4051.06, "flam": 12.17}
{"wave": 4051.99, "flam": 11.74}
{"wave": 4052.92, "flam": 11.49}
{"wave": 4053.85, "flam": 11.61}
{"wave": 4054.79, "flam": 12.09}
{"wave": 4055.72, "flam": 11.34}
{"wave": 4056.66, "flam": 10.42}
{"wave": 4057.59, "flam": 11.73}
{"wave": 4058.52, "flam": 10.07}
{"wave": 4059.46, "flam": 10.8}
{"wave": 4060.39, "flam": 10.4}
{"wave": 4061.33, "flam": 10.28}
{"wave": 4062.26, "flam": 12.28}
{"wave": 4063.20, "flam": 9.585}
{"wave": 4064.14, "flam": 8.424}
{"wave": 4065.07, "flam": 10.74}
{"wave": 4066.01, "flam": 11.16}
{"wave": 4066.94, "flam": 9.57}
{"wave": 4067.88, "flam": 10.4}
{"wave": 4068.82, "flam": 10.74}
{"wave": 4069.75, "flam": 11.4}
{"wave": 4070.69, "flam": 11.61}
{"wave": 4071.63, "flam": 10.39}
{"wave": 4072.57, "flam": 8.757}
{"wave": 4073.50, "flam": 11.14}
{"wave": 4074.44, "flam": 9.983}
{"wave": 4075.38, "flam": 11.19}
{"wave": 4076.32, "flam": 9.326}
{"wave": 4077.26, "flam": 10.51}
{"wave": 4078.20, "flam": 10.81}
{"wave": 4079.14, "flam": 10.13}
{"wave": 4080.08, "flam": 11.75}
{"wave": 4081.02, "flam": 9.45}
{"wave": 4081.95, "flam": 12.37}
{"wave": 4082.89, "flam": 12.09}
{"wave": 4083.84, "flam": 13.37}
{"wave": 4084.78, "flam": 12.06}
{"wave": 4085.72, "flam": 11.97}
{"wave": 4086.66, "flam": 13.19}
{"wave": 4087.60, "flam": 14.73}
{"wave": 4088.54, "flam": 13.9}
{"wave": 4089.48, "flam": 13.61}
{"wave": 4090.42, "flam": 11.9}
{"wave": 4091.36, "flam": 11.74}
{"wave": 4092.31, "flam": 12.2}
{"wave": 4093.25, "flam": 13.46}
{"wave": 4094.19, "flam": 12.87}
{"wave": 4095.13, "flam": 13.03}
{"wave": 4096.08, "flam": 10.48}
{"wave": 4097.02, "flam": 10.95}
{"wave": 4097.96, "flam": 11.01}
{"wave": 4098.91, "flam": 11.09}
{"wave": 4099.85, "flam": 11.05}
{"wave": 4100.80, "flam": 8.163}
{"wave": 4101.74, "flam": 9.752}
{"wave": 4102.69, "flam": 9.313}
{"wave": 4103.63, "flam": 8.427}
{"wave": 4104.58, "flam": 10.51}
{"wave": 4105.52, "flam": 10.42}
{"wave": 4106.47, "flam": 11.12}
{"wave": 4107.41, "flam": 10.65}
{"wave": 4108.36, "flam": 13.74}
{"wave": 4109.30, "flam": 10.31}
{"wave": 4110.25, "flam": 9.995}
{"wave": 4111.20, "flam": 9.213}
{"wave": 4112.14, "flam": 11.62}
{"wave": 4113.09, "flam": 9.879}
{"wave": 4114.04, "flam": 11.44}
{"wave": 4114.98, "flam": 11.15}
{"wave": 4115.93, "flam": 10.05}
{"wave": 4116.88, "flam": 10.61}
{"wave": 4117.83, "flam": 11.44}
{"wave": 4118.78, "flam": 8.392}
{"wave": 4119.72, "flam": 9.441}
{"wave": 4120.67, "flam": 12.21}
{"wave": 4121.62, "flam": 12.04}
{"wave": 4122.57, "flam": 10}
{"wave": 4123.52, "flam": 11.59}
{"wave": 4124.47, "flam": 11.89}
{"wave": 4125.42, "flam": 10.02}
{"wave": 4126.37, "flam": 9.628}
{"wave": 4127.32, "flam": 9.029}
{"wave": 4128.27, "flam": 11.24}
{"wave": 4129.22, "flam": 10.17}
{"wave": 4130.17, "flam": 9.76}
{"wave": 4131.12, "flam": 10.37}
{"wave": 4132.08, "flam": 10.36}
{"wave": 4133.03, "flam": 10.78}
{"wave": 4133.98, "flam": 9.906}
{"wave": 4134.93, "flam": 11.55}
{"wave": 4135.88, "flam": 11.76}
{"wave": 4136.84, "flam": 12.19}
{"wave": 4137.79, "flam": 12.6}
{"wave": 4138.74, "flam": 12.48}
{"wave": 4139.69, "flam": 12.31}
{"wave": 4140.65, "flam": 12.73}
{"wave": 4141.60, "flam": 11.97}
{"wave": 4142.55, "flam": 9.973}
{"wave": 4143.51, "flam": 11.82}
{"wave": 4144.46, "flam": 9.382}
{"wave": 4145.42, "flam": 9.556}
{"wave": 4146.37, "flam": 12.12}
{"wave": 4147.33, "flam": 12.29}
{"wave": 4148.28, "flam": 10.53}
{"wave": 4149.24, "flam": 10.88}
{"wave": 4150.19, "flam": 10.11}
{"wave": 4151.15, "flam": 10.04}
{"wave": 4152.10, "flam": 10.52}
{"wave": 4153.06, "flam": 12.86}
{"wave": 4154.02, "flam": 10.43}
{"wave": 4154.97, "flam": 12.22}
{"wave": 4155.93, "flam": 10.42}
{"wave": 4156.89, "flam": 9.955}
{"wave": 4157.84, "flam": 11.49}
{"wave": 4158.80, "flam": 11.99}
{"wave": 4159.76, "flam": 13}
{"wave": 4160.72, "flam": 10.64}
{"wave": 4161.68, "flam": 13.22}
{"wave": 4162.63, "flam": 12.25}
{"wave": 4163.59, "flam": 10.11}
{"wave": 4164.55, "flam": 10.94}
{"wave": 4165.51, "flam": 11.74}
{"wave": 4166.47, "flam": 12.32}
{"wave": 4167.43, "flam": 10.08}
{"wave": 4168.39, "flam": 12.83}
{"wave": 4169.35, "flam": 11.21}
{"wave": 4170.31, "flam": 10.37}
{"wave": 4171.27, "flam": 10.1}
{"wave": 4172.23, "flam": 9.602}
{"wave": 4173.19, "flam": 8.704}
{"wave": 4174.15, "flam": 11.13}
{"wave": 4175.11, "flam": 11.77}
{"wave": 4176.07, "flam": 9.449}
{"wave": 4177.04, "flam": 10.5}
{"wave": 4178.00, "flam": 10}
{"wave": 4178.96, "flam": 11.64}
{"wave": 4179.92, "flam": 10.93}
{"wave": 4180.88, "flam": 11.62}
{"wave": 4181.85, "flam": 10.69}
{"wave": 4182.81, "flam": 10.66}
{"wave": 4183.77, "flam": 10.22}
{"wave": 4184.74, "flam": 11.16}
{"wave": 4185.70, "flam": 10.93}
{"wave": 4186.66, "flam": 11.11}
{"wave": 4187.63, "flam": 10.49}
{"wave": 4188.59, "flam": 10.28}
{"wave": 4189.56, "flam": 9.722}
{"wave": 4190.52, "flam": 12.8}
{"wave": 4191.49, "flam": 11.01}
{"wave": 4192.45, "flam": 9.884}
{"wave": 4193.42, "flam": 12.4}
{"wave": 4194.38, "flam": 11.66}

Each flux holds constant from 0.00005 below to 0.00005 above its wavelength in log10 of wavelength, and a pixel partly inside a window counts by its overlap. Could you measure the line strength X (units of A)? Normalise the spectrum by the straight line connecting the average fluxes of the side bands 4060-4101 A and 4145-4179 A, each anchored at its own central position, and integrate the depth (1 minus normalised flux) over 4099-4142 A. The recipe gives 1.6 A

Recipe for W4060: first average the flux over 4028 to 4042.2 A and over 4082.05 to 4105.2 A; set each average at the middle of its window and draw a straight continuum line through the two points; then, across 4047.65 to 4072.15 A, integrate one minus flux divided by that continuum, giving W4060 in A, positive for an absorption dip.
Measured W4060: 1.4 A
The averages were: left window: 11.2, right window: 11.7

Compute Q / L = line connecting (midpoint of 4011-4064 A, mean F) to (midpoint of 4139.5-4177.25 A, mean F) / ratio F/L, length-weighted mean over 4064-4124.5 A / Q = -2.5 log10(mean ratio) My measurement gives 0.01 mag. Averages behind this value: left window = 11.2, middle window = 11.1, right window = 11.1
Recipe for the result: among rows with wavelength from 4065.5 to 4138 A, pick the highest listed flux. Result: 14.73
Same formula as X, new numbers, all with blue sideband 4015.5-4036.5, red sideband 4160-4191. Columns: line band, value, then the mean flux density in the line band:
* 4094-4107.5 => 0.8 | 10.5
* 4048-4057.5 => 0.3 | 11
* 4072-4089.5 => -0.4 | 11.5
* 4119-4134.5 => 0.9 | 10.5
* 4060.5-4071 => 0.7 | 10.5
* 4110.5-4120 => 0.7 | 10.3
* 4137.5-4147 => -0.4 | 11.5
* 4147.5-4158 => 0.1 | 10.9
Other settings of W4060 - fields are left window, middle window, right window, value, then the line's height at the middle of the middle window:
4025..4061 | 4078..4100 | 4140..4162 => -1.9 A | 11.1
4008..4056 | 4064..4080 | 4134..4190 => 1.2 A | 11.3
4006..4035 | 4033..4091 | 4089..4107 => 1.3 A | 11.3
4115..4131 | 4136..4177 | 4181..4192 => -2.0 A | 10.7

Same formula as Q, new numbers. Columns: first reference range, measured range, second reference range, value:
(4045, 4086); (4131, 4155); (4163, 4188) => -0.041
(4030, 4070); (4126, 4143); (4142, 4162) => -0.001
